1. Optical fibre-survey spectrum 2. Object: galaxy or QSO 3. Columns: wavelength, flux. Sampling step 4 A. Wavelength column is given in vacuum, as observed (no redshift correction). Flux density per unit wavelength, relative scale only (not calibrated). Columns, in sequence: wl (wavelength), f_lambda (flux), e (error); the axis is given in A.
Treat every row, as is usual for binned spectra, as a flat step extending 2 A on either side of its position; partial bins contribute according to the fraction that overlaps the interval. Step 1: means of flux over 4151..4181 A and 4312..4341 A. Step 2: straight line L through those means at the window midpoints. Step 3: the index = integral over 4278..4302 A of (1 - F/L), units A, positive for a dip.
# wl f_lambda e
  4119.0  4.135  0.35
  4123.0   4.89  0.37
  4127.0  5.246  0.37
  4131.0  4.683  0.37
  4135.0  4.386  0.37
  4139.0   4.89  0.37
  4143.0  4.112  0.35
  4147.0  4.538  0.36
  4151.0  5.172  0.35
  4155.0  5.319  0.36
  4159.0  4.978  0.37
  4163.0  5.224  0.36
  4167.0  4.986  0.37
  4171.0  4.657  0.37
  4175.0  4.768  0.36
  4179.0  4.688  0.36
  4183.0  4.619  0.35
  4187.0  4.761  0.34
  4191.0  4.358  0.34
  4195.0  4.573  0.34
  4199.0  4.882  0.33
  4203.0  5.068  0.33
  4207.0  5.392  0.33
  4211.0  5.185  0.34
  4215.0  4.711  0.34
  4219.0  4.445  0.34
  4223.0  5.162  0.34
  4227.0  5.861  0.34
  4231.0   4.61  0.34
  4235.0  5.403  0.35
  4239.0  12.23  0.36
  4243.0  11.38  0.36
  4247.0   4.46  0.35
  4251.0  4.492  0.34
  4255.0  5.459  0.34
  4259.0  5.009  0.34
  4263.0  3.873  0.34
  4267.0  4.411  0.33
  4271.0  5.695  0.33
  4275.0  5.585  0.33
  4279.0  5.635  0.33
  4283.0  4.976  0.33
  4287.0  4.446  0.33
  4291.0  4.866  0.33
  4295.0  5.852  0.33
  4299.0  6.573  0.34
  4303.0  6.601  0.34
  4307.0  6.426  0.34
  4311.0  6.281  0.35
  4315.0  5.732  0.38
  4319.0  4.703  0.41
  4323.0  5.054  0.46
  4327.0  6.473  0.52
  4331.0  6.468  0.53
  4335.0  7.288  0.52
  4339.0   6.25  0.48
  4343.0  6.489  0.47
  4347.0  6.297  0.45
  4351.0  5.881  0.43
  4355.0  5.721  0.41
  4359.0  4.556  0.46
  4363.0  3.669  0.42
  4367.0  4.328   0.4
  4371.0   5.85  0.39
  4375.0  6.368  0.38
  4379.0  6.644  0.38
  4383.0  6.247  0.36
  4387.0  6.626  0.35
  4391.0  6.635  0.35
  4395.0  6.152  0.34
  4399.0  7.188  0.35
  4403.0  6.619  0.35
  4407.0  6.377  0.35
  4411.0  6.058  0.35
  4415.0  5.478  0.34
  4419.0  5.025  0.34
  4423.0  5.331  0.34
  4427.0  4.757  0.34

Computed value 1.4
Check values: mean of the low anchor 4.96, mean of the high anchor 6.01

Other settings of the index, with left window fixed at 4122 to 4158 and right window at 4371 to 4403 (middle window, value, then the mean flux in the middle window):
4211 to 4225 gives 1.3 A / 4.83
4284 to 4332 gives 1.7 A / 5.76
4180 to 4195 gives 1.6 A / 4.59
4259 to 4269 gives 2.4 A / 4.32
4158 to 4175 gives 0.2 A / 4.94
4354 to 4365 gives 3.1 A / 4.55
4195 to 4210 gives 0.6 A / 5.05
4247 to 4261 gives 1.7 A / 4.91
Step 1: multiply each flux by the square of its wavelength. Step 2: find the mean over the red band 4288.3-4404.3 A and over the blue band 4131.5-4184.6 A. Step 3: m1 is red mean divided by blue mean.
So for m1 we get 1.4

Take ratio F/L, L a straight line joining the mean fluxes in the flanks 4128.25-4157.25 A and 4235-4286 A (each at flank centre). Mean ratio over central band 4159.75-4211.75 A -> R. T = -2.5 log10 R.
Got 0.08 mag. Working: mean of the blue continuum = 4.74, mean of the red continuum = 6.04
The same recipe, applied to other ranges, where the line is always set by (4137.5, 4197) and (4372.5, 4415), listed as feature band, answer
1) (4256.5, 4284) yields 0.10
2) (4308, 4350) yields -0.03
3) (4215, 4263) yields -0.15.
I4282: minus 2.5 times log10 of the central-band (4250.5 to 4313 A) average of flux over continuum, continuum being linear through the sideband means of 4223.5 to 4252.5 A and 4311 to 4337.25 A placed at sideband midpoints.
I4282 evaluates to 0.18 mag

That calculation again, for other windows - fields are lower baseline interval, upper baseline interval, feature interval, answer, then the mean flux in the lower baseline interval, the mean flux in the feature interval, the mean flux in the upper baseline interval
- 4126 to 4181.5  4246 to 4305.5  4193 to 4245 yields -0.200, 4.82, 6.07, 5.22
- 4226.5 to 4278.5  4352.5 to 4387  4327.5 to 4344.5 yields -0.171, 6.03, 6.61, 5.5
